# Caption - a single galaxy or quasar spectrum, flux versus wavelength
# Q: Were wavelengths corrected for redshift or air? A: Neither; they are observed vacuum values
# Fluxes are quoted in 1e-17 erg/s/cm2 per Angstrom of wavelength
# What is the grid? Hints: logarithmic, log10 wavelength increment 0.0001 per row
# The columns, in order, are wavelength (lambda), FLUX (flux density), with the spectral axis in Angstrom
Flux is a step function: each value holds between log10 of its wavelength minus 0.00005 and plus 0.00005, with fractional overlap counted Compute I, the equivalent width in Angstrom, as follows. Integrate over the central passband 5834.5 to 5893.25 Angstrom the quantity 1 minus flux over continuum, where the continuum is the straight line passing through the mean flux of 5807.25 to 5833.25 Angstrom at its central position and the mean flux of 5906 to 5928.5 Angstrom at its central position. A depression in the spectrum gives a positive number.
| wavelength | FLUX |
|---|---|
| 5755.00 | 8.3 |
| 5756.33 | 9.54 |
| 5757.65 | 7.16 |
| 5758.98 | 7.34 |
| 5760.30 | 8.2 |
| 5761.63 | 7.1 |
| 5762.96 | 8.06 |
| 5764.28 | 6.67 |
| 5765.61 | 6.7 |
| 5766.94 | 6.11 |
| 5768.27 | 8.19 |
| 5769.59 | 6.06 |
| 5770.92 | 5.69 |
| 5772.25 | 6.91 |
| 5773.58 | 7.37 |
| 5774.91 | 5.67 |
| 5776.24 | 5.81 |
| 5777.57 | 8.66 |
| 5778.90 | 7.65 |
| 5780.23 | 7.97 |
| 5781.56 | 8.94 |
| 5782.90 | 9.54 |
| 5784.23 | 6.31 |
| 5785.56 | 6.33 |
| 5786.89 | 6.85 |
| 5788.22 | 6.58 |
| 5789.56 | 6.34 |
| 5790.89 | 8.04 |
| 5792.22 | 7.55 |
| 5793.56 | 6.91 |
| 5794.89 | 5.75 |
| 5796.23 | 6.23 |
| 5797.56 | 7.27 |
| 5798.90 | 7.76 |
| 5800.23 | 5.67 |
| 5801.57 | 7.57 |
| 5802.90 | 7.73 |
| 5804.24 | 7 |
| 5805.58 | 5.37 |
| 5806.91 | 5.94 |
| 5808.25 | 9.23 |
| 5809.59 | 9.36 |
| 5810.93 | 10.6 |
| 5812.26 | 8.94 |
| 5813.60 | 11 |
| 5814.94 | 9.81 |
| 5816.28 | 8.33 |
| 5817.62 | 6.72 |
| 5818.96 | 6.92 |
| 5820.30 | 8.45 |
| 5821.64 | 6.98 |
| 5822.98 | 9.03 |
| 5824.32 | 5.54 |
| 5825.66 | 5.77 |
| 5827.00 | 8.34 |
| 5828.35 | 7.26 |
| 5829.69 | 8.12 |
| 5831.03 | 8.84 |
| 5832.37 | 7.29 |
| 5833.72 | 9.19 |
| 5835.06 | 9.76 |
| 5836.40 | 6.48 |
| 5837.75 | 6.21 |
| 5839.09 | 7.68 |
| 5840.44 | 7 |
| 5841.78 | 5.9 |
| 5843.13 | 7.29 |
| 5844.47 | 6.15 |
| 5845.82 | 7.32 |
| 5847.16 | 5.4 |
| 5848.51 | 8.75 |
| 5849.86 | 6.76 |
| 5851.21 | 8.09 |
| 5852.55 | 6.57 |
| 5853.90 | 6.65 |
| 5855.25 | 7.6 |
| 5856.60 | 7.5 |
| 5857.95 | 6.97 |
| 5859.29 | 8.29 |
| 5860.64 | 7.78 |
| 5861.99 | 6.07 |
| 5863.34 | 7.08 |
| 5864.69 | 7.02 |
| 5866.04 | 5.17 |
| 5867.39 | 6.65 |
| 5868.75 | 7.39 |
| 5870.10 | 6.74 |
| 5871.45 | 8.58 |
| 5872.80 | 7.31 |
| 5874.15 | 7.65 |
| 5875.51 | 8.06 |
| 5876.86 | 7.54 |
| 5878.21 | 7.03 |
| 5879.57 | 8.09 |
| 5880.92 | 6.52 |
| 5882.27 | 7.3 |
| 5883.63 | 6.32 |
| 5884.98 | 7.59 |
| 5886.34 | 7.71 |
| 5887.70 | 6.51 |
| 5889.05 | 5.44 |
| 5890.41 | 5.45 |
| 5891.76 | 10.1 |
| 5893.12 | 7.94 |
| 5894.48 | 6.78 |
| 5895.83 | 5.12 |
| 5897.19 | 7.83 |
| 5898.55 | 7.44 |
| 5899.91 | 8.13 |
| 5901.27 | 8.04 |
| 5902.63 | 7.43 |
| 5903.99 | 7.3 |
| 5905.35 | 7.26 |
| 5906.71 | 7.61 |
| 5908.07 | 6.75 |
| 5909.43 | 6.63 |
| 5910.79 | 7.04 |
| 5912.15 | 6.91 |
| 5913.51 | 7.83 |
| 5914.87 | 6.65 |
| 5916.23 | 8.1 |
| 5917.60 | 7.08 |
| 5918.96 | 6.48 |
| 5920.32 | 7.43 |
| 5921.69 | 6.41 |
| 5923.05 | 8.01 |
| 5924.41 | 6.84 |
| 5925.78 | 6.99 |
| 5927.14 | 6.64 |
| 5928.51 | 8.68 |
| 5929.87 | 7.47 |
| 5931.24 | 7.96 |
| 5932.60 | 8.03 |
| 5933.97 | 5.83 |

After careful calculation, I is 4.3 Angstrom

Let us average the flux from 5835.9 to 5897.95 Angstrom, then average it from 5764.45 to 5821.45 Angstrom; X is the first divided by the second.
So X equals 1.0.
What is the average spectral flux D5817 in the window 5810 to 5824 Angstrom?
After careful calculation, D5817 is 8.61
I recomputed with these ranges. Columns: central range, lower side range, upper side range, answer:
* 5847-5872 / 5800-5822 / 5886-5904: 1.4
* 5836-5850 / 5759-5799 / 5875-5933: 0.7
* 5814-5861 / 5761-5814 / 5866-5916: -1.3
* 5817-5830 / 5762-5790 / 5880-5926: -0.3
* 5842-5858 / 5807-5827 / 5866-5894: 1.4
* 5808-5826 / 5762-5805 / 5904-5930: -3.2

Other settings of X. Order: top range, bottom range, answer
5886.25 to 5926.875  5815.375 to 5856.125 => 0.97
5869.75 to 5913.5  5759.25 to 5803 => 1.02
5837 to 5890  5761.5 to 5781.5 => 1.00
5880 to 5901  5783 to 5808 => 1.04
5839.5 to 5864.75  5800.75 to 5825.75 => 0.89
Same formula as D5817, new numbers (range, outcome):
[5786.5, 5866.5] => 7.4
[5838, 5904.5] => 7.16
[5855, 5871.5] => 7.08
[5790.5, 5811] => 7.27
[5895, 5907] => 7.33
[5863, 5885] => 7.17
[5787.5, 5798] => 6.82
